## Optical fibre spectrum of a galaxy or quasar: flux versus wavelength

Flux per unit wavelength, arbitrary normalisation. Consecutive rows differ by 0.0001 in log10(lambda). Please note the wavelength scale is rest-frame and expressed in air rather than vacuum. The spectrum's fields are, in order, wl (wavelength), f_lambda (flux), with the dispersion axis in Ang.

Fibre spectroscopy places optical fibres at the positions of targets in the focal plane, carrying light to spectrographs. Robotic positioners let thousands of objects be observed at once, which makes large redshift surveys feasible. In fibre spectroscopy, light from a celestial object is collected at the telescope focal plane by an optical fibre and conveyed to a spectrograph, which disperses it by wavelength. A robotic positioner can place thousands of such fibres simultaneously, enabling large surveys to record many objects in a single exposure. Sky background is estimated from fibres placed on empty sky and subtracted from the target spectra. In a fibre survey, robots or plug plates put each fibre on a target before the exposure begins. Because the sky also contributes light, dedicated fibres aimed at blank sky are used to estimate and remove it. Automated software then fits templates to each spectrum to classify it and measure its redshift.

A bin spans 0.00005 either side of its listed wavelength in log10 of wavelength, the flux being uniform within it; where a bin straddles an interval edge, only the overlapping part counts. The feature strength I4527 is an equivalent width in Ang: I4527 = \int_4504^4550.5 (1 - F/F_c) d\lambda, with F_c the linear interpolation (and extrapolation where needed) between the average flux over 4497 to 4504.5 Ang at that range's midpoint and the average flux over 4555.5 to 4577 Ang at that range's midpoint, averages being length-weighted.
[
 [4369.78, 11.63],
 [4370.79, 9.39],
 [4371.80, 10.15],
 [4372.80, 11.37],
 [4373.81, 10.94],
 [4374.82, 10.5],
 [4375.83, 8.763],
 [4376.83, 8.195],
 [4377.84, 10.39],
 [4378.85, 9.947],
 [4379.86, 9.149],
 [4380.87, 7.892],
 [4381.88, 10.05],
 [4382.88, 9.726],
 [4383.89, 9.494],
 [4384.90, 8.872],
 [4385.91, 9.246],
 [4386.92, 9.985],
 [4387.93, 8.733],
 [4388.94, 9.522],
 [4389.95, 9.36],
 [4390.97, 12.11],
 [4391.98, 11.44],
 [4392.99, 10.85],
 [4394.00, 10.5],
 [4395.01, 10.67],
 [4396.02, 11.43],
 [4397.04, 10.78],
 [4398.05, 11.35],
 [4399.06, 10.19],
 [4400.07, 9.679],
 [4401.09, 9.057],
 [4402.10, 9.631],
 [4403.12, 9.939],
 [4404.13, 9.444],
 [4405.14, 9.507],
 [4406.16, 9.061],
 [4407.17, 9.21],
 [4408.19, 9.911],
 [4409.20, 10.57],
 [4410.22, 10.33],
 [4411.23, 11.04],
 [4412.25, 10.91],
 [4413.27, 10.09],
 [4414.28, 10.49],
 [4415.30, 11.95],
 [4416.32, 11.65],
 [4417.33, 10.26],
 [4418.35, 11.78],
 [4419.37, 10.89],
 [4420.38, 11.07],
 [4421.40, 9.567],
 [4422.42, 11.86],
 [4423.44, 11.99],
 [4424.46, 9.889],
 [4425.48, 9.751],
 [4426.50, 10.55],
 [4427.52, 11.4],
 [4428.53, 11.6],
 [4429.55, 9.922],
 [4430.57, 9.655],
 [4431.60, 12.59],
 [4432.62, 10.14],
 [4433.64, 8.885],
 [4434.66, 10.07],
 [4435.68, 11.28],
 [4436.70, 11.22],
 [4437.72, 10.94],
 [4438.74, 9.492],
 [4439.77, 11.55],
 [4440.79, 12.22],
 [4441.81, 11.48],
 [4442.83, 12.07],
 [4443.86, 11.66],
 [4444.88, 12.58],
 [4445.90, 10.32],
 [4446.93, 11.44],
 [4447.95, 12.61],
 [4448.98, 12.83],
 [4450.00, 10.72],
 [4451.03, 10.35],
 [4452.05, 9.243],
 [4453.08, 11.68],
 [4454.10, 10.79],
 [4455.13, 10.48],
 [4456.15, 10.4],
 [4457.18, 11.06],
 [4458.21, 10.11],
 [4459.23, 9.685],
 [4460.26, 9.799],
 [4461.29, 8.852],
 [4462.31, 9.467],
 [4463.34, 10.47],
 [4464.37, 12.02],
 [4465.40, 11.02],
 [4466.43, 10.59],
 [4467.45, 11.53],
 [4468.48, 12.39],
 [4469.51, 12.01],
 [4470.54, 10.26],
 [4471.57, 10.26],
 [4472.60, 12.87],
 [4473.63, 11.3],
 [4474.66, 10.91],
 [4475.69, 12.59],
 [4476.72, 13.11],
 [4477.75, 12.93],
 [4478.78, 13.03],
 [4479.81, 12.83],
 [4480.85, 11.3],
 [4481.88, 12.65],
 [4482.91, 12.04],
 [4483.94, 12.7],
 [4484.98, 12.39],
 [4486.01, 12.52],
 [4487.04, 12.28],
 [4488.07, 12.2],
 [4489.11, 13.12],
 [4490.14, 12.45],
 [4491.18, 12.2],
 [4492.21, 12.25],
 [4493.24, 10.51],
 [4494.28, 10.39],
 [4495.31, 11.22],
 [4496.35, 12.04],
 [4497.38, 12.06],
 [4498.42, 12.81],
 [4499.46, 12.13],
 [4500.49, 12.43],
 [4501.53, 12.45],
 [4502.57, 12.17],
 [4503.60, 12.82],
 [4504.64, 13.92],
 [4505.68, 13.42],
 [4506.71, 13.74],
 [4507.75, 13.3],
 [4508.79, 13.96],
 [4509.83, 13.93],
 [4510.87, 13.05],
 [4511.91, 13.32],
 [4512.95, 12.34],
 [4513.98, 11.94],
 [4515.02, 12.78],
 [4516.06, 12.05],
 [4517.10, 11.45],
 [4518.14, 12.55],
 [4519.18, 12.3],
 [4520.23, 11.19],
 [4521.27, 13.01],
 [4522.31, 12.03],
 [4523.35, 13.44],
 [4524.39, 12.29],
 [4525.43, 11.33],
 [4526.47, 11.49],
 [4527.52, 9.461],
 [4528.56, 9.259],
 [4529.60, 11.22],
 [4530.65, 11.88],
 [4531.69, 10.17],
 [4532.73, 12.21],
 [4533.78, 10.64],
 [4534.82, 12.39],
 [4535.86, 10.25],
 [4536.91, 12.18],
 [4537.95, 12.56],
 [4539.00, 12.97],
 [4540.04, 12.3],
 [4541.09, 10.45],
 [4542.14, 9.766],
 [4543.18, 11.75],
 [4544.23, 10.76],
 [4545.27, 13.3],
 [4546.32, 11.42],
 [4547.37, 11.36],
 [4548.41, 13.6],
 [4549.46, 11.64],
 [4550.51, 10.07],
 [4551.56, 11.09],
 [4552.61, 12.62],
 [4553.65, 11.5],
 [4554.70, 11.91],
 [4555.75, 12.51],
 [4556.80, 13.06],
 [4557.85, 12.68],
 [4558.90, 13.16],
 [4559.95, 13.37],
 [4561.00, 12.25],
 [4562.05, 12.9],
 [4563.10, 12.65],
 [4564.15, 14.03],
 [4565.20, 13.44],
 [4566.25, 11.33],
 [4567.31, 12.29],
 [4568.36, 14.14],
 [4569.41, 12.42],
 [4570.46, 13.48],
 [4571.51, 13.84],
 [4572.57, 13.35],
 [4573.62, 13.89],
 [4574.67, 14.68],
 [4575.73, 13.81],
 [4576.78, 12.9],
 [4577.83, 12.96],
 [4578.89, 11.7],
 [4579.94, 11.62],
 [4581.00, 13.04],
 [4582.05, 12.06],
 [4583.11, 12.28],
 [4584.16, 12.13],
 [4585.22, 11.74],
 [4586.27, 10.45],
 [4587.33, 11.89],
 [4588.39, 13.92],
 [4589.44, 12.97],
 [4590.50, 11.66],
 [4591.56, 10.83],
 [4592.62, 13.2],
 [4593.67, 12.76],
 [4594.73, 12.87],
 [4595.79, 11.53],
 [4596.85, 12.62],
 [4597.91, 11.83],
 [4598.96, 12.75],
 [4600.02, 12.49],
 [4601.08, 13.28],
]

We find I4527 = 2.6 Ang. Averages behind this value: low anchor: 12.5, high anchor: 13.2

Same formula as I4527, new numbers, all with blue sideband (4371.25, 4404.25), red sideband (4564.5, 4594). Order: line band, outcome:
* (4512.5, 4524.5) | -0.5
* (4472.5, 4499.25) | -1.9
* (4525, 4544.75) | 1.4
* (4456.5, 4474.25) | 0.4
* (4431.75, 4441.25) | 0.0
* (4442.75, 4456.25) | -0.5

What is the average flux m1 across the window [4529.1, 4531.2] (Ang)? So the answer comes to 11.5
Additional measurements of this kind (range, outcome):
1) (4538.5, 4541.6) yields 11.9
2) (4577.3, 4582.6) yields 12.3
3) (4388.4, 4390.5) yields 9.44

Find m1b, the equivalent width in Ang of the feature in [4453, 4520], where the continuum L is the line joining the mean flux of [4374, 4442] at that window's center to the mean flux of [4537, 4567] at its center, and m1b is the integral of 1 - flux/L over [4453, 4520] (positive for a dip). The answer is -3.5 Ang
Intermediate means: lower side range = 10.3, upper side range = 12.2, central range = 11.9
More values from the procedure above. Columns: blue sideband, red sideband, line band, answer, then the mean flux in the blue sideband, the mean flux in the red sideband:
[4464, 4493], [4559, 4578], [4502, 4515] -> -0.7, 12.1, 13.2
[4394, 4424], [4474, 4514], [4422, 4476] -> 2.3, 10.5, 12.5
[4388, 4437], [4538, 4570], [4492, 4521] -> -2.0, 10.5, 12.2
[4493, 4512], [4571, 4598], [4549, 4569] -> 0.2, 12.6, 12.6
